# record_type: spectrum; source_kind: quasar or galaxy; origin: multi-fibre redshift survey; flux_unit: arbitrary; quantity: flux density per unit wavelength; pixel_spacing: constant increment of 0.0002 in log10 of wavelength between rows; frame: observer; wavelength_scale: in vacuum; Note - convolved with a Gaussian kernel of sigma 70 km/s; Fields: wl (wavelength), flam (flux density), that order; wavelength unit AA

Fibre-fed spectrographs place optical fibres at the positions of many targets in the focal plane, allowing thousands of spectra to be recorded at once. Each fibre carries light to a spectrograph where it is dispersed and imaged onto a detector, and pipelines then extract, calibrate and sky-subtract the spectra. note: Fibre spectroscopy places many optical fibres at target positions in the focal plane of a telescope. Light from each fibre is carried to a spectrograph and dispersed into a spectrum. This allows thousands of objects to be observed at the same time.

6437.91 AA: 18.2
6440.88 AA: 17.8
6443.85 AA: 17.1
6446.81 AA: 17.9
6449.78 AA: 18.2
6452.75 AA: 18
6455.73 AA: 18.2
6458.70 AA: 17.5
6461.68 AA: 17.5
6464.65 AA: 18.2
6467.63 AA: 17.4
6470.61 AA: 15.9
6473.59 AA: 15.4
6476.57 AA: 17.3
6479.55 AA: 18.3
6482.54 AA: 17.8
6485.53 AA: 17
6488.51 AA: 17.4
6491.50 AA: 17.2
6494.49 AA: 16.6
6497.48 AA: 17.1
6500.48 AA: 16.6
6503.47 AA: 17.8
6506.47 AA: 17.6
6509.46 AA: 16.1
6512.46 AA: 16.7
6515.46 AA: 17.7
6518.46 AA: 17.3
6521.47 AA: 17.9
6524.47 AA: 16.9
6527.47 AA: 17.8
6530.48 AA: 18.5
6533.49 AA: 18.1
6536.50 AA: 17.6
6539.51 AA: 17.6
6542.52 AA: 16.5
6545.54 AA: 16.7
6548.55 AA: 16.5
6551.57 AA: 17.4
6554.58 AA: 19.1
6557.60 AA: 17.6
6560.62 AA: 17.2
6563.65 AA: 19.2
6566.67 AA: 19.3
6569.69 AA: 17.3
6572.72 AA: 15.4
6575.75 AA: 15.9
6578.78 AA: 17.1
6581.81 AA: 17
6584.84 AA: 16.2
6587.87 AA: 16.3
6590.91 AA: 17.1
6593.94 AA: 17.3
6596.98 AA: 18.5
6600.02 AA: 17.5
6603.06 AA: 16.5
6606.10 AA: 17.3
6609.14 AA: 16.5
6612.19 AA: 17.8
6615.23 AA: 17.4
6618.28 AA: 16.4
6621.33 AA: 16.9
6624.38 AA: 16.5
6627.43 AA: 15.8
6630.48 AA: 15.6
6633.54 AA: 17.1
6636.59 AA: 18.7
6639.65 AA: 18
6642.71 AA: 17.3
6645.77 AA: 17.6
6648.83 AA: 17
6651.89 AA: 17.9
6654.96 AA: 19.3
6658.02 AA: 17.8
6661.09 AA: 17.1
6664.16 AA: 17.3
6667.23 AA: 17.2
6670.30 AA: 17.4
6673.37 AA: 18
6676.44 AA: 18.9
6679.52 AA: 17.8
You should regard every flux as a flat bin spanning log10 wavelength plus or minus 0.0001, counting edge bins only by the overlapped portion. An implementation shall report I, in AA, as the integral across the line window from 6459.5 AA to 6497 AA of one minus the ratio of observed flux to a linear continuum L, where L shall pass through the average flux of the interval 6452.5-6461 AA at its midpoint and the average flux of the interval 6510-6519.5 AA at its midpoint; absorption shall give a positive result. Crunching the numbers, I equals 0.8 AA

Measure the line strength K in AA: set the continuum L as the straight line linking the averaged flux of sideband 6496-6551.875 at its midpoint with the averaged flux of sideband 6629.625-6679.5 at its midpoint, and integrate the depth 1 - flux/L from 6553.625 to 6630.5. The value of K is 1.6 AA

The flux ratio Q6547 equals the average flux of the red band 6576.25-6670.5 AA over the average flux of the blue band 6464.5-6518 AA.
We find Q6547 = 1.01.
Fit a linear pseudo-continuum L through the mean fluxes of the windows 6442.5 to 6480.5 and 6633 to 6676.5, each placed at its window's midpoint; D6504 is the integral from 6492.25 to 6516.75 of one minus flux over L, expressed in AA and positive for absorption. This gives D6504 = 0.69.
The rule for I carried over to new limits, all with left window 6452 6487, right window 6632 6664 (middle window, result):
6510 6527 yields 0.2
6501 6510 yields 0.1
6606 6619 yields 0.4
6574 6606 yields 1.2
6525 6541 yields -0.3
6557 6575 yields 0.0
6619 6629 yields 0.7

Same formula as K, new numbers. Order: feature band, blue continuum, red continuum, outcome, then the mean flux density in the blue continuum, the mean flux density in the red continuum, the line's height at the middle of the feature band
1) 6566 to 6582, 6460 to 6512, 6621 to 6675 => 0.4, 17.1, 17.4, 17.3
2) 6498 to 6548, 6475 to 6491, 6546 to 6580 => 0.5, 17.5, 17.4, 17.5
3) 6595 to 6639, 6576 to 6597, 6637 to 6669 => 0.5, 16.9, 17.7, 17.3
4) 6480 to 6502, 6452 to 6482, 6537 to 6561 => 0.3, 17.4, 17.3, 17.4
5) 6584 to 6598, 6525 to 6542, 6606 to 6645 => 0.2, 17.8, 17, 17.3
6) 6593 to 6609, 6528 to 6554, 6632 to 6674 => 0.2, 17.4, 17.7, 17.6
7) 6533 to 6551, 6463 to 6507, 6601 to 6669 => 0.1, 17.2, 17.2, 17.2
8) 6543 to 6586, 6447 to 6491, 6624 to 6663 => 0.4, 17.4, 17.4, 17.4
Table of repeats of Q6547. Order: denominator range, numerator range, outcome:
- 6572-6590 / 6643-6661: 1.09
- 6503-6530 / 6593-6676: 1.00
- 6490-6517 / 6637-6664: 1.04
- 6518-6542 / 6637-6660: 1.01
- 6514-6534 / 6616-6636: 0.93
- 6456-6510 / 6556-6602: 1.00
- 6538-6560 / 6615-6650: 0.98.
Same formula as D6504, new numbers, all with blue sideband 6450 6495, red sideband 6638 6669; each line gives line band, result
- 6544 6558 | 0.0 AA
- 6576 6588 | 0.6 AA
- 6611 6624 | 0.4 AA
